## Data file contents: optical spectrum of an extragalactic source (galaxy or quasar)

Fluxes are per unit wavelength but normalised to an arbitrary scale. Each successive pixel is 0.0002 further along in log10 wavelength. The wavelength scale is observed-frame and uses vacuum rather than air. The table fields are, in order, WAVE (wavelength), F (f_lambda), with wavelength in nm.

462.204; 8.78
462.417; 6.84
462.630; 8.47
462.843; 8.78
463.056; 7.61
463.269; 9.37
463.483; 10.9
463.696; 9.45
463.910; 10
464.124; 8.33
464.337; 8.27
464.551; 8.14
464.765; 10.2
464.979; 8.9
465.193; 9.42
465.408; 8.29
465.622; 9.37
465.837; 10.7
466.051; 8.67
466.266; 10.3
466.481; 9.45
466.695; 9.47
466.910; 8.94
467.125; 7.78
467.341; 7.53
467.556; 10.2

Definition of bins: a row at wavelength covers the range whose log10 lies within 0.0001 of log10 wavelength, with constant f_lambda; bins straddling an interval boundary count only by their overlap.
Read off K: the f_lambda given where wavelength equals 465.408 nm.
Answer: 8.29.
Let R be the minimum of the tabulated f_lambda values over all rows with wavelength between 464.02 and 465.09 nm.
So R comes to 8.14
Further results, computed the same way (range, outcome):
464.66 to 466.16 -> 8.29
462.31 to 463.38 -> 6.84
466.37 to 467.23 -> 7.78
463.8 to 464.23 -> 8.33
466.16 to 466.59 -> 9.45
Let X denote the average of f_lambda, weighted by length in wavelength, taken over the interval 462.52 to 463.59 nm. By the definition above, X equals 9.02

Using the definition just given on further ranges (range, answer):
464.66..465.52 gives 9.2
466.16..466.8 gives 9.75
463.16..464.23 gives 9.6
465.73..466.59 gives 9.79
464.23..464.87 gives 8.87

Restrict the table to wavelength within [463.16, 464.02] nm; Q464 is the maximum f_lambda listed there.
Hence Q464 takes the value 10.9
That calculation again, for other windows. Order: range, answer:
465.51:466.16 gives 10.7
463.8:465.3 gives 10.2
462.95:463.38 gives 9.37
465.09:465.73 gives 9.42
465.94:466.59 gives 10.3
